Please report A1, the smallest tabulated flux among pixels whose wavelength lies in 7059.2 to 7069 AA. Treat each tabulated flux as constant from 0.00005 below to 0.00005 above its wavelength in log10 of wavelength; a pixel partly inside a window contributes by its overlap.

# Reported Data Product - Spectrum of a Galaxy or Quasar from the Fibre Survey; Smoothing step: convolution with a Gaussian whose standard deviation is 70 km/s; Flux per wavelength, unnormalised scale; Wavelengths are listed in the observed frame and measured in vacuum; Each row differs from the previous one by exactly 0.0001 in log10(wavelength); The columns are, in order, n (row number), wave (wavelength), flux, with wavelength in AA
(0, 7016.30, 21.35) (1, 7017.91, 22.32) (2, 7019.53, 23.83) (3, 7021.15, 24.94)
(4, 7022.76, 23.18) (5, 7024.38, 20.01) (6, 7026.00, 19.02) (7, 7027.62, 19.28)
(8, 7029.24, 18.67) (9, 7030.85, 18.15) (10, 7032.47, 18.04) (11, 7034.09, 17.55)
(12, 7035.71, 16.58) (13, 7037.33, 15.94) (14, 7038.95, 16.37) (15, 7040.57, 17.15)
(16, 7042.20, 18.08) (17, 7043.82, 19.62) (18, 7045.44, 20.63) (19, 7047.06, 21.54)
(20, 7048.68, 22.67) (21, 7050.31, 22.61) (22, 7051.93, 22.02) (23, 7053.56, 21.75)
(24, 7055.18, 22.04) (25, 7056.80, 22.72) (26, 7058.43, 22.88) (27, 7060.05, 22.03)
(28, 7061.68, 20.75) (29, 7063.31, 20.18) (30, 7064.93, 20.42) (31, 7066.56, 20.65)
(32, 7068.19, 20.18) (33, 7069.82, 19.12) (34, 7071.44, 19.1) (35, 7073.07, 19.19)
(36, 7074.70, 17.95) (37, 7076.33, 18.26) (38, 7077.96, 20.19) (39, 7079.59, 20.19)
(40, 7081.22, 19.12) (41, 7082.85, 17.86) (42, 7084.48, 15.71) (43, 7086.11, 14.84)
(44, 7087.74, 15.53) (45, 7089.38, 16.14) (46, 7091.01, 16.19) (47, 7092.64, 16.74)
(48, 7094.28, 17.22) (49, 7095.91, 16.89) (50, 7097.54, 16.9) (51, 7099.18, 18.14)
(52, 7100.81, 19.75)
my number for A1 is 20.18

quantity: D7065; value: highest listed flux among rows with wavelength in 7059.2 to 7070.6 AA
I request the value 22.03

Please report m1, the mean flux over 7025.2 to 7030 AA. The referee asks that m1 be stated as 19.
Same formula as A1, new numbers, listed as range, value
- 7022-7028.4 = 19.02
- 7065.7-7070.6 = 19.12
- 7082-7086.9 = 14.84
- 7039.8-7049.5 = 17.15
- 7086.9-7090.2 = 15.53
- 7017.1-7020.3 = 22.32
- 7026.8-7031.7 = 18.15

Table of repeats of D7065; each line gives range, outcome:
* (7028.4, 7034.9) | 18.67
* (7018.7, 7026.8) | 24.94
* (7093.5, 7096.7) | 17.22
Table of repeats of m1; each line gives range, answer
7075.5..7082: 19.4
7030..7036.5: 17.6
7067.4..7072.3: 19.5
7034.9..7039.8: 16.3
